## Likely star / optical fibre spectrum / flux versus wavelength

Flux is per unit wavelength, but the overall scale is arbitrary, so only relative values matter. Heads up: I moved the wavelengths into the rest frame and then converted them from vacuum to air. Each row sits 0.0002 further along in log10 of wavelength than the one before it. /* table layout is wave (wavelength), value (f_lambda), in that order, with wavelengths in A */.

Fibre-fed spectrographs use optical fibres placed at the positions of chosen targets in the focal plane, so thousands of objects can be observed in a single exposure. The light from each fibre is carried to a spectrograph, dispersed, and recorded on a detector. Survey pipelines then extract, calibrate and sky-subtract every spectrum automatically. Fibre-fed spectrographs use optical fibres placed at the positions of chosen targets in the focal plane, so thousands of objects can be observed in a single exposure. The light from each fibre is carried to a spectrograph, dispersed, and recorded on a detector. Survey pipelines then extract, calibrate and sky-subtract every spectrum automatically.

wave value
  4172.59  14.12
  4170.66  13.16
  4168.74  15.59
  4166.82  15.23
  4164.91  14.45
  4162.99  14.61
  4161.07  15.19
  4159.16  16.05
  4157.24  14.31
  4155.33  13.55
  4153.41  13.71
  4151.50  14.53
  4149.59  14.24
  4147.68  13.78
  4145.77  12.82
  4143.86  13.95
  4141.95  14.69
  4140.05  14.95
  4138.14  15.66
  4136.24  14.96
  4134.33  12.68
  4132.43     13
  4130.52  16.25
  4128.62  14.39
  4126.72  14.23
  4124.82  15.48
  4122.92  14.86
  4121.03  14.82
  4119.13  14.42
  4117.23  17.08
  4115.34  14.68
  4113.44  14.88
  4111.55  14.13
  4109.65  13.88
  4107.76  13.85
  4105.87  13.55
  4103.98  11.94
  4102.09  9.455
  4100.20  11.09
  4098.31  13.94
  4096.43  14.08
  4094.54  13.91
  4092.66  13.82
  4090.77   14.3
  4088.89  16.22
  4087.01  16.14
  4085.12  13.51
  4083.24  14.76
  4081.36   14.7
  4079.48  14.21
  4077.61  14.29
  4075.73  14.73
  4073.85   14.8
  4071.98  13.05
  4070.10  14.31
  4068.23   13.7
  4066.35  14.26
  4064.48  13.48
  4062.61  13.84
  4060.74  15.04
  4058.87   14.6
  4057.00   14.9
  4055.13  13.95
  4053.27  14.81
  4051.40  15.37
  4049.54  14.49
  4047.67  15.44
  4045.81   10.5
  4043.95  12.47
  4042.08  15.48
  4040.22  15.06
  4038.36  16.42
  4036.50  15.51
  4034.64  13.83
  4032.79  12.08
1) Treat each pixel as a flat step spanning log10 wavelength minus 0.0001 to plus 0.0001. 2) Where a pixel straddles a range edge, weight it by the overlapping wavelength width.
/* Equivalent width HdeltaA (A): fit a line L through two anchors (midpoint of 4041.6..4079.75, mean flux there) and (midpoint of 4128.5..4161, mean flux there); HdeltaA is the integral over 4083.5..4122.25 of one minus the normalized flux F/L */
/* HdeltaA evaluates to 0.7 A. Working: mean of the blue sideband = 14.2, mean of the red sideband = 14.3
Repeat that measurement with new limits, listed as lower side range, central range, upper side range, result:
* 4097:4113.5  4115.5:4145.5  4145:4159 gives -2.76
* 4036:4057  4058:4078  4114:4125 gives 0.70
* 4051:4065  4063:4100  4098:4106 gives -3.72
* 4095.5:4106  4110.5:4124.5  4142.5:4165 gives -2.29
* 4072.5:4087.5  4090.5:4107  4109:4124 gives 2.09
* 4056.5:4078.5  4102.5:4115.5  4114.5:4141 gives 0.91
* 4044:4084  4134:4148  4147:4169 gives 0.24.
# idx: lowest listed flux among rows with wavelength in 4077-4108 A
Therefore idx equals 9.455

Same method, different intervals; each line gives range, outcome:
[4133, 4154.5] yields 12.68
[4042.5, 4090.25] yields 10.5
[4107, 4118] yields 13.85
